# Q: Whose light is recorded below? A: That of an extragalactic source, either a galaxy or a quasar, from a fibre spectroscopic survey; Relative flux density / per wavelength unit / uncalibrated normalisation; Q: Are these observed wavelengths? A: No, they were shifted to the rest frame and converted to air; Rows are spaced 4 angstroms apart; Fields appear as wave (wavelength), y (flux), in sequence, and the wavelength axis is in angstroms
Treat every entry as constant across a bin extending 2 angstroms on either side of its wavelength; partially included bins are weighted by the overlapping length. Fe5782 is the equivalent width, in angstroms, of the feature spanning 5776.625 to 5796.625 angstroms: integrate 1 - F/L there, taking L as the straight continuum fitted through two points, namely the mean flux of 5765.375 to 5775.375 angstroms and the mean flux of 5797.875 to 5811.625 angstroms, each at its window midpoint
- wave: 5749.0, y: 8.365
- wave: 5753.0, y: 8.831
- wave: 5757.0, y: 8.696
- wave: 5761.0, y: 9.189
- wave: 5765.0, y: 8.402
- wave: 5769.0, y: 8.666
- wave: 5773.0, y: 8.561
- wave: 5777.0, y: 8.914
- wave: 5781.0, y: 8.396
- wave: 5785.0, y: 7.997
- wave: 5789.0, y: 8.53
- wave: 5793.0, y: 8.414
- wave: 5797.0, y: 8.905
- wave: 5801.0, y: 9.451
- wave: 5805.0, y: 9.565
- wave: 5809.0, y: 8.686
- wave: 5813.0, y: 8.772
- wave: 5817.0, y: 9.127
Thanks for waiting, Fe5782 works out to 0.95 angstroms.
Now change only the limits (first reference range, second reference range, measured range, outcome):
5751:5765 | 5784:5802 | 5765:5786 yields 0.5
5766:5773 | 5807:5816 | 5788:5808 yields -0.6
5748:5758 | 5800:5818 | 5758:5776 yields 0.1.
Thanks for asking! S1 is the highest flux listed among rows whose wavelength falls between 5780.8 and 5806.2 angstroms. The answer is 9.565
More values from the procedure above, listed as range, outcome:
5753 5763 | 9.189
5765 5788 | 8.914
